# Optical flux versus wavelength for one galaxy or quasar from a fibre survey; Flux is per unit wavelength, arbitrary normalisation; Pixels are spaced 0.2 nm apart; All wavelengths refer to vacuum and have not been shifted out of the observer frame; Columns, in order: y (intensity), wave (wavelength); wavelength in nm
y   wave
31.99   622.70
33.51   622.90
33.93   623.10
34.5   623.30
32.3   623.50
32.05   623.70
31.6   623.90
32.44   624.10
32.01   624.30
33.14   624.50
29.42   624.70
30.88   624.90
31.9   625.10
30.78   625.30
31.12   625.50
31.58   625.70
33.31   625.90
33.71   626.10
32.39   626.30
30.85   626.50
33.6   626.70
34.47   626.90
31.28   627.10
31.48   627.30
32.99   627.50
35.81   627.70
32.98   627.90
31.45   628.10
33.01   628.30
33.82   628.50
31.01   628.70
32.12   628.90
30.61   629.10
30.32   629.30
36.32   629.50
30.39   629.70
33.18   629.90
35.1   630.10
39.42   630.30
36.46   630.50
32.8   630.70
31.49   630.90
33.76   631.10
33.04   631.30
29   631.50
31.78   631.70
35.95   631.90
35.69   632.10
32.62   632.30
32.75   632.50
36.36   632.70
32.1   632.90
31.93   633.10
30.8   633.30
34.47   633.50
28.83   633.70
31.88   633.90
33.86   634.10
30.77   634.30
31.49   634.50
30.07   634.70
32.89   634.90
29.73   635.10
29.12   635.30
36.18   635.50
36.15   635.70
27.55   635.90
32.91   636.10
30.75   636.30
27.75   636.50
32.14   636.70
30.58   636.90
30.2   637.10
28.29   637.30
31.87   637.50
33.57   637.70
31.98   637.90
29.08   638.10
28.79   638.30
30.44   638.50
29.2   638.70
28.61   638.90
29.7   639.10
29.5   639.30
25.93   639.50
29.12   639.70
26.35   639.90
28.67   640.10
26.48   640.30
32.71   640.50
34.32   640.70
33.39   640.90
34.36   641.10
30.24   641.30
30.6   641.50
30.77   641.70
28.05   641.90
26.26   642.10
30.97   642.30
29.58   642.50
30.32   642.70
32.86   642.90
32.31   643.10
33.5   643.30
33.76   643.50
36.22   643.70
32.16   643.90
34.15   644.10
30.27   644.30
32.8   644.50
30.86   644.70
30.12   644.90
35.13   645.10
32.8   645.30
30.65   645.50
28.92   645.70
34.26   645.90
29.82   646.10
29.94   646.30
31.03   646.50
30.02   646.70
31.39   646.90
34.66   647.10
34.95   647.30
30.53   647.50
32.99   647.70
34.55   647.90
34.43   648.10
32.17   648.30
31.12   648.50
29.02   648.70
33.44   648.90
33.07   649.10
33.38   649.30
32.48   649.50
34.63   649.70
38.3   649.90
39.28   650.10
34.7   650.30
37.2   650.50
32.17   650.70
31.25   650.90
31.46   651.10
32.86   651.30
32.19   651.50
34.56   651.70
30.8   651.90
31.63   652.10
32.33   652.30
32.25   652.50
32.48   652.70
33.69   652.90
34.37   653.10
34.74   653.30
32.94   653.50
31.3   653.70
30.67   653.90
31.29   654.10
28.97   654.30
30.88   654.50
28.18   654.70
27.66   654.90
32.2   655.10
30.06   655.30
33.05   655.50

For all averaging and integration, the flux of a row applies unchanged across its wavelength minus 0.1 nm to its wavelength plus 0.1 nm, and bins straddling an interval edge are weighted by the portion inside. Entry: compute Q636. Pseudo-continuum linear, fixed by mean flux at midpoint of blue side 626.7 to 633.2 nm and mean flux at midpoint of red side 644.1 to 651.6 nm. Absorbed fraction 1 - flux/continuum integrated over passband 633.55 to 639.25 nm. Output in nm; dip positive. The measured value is 0.36 nm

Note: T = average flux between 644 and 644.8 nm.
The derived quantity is 32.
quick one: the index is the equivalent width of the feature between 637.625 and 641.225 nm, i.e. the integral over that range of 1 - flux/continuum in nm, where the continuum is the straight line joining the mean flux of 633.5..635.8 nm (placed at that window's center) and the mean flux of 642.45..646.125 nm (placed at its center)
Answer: 0.23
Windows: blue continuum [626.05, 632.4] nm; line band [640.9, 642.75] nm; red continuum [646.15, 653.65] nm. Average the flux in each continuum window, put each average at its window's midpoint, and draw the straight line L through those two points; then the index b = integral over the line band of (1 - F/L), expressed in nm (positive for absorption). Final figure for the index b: 0.15 nm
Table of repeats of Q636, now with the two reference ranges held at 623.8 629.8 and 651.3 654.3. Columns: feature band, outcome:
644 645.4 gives 0.002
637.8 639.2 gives 0.114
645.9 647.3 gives 0.032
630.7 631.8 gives 0.012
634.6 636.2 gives 0.023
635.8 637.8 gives 0.108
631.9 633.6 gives -0.065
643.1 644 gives -0.039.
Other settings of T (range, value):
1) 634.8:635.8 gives 32.8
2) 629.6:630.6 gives 34.9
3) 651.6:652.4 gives 32.3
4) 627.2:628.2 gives 32.9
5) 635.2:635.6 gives 32.6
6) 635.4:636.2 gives 33.2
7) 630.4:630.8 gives 34.6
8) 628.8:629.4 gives 31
